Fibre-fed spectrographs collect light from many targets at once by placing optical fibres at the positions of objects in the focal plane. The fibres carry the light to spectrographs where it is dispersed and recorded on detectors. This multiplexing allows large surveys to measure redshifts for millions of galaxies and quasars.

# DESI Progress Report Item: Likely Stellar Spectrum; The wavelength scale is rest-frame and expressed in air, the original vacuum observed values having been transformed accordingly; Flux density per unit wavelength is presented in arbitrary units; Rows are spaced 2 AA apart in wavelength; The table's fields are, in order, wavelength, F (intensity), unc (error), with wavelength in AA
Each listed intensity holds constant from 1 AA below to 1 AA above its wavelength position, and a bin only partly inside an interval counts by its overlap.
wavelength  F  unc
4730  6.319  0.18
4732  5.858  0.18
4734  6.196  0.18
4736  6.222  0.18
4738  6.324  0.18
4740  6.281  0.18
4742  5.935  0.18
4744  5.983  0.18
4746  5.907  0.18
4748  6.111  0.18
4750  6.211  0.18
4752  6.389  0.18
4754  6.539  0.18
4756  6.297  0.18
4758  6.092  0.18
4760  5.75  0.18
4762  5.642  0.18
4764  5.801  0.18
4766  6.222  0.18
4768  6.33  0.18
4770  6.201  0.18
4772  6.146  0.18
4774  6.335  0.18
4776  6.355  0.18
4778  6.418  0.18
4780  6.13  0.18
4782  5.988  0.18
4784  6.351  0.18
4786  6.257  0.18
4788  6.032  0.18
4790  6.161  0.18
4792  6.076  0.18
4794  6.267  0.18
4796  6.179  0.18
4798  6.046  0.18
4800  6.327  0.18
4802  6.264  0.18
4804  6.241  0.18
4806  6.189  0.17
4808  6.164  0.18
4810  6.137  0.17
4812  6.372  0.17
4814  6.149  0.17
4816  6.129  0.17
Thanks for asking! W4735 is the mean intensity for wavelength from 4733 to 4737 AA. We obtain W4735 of 6.21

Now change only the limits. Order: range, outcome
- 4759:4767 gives 5.85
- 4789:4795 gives 6.17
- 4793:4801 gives 6.2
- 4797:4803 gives 6.21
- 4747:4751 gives 6.16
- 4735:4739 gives 6.27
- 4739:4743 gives 6.11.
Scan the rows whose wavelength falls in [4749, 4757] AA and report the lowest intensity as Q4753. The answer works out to 6.211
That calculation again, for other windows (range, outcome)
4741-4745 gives 5.935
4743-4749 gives 5.907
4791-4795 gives 6.076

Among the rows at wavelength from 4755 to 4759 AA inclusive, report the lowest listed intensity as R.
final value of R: 6.092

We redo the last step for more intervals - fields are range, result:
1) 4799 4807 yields 6.189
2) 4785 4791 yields 6.032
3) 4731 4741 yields 5.858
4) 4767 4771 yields 6.201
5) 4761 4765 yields 5.642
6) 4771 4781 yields 6.13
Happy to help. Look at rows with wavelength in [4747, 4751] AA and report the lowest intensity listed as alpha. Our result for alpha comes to 6.111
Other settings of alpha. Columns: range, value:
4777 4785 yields 5.988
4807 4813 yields 6.137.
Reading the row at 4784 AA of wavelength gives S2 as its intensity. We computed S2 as 6.351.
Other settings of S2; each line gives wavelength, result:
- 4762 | 5.642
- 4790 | 6.161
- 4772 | 6.146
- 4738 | 6.324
